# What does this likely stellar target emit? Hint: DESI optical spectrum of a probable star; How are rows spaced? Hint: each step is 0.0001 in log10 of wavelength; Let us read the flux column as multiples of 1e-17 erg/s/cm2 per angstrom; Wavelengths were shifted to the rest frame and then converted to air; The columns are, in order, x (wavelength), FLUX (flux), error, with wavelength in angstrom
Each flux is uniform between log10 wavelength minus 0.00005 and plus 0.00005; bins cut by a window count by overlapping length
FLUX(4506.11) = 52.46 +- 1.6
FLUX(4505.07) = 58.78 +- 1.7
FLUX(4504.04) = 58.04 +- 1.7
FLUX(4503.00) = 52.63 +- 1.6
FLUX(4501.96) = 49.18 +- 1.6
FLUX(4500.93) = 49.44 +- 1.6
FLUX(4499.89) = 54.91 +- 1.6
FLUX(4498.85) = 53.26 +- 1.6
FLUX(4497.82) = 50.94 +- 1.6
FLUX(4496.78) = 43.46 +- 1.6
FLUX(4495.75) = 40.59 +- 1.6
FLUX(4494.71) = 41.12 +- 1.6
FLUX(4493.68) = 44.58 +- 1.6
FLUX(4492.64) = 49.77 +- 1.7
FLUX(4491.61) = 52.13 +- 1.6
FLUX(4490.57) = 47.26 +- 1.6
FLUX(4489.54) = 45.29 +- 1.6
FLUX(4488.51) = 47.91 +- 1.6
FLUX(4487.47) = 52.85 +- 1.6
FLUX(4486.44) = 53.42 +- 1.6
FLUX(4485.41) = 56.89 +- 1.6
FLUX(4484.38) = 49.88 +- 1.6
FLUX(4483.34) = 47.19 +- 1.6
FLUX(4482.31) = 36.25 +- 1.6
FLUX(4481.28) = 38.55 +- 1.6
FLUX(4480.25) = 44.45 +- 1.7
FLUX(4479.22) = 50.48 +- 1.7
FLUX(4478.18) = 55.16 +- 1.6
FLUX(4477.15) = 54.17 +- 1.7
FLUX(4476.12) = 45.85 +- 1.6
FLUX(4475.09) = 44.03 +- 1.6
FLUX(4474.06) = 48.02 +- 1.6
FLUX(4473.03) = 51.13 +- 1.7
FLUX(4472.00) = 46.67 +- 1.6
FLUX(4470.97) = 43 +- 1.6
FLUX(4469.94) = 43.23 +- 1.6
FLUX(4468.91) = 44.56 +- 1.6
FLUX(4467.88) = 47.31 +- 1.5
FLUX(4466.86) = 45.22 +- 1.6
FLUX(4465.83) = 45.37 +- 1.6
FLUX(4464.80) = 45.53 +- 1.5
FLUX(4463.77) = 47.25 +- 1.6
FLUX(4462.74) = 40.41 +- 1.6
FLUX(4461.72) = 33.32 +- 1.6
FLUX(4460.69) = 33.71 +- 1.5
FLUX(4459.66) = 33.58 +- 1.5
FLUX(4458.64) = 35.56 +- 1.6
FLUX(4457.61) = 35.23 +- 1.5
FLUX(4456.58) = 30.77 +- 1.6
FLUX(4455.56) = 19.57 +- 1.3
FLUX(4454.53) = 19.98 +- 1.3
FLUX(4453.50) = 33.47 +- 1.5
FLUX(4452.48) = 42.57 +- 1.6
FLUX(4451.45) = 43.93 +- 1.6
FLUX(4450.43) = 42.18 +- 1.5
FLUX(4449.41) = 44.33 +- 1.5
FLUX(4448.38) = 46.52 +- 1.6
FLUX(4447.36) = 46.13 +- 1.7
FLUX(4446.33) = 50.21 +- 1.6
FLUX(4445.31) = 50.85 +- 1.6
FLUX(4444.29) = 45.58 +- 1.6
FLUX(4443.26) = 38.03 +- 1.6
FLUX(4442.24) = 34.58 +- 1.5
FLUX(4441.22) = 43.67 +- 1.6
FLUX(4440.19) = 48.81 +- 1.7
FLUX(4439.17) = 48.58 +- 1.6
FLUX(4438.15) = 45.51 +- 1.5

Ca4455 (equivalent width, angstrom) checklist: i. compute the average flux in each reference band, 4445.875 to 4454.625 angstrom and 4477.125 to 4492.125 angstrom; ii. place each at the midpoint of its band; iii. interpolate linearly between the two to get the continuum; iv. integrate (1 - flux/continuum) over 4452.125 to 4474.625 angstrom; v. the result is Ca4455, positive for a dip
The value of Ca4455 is 2.69 angstrom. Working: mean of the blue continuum 42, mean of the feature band 39.3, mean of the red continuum 48.6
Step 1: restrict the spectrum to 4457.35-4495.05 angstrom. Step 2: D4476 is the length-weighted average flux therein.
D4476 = 45.4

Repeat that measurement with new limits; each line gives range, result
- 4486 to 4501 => 48.4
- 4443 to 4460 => 38.8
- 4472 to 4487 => 48.2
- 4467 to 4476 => 46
